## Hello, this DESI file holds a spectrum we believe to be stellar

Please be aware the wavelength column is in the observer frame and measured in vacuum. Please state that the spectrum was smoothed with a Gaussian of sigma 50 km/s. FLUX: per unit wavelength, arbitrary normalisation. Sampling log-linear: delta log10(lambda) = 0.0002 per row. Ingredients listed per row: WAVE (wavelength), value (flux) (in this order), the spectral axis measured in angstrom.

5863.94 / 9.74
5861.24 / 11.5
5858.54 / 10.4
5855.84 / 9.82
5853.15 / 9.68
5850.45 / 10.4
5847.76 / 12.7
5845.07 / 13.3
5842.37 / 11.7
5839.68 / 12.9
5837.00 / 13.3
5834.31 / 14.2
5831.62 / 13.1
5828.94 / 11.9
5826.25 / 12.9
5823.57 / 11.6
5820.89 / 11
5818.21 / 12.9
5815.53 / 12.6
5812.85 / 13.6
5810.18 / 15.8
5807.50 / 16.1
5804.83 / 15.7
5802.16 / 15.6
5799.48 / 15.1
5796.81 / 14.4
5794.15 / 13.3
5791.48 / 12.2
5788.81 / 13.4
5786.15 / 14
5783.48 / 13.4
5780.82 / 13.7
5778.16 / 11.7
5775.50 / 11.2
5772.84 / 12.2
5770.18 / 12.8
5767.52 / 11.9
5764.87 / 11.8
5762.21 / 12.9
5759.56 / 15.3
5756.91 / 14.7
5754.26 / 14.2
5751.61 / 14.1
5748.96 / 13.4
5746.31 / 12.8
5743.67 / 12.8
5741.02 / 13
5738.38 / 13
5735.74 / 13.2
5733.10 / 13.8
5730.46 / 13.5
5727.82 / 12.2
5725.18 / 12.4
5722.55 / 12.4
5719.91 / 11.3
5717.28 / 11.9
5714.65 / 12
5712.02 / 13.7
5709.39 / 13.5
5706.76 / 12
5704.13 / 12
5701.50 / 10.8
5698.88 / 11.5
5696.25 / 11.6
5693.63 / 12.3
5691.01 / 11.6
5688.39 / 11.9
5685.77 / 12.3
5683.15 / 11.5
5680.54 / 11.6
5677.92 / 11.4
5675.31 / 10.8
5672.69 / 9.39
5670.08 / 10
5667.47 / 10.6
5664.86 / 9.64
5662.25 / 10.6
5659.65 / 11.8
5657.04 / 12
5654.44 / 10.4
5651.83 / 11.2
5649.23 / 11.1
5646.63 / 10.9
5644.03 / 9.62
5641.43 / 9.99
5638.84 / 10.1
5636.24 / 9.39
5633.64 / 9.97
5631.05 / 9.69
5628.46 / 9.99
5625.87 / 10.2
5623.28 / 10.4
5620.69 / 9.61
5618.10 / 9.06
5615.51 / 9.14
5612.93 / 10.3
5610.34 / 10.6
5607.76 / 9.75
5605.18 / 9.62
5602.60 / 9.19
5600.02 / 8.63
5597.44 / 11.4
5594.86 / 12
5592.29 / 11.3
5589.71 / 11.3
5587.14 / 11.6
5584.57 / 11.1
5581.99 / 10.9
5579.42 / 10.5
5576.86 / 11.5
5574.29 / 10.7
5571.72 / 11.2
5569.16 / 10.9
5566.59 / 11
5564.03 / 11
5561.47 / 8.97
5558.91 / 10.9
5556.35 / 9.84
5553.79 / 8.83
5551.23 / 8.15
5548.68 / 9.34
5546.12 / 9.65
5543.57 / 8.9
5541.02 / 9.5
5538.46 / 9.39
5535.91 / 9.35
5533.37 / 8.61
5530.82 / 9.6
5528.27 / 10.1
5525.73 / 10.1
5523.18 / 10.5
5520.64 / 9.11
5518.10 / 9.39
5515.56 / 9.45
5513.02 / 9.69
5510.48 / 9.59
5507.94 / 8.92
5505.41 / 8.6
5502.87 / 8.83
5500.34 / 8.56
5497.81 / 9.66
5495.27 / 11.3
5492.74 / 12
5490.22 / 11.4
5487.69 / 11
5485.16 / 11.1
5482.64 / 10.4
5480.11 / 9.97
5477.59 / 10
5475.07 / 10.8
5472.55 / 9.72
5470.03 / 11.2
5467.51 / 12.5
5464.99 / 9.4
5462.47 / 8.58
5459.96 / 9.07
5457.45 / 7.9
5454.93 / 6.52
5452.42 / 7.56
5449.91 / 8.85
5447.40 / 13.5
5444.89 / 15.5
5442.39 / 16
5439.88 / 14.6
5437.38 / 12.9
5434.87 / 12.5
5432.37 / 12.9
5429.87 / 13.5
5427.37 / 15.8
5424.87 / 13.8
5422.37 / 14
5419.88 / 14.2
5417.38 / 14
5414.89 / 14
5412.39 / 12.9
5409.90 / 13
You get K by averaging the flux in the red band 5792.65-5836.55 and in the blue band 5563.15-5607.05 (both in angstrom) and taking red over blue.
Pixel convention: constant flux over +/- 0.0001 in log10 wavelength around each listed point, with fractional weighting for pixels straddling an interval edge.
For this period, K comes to 1.27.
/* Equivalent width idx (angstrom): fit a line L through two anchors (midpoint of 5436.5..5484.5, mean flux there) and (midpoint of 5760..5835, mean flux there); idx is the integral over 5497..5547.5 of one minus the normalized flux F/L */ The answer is 8.4 angstrom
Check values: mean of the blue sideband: 10.8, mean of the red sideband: 13.3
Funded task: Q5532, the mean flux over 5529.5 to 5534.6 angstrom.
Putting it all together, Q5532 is 9.11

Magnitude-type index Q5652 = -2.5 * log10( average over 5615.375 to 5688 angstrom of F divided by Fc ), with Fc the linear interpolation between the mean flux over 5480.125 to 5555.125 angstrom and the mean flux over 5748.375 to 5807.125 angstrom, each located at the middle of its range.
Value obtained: 0.12 mag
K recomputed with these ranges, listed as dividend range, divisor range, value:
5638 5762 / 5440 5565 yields 1.20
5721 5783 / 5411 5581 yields 1.21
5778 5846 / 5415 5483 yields 1.15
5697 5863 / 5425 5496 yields 1.13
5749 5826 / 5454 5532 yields 1.37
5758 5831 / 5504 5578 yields 1.36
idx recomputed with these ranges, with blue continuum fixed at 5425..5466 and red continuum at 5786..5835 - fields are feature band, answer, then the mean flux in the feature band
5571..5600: 3.0 angstrom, 11.1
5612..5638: 5.9 angstrom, 9.77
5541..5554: 3.4 angstrom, 9.04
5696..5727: 2.3 angstrom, 12.1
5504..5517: 3.0 angstrom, 9.24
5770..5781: 1.1 angstrom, 12.1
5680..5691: 1.0 angstrom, 11.8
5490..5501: 1.2 angstrom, 10.6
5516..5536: 4.1 angstrom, 9.61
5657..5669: 1.9 angstrom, 10.8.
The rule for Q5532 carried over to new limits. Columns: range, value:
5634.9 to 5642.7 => 9.83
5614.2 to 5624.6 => 9.56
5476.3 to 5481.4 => 9.99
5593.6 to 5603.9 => 10.3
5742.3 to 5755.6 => 13.5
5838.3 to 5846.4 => 12.6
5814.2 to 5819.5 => 12.7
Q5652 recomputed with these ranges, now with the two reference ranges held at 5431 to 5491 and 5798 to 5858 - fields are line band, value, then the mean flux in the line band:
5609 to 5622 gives 0.21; 9.74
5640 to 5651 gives 0.15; 10.4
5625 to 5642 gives 0.20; 9.9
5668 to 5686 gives 0.12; 10.9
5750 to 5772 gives -0.07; 13.4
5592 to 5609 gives 0.15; 10.2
